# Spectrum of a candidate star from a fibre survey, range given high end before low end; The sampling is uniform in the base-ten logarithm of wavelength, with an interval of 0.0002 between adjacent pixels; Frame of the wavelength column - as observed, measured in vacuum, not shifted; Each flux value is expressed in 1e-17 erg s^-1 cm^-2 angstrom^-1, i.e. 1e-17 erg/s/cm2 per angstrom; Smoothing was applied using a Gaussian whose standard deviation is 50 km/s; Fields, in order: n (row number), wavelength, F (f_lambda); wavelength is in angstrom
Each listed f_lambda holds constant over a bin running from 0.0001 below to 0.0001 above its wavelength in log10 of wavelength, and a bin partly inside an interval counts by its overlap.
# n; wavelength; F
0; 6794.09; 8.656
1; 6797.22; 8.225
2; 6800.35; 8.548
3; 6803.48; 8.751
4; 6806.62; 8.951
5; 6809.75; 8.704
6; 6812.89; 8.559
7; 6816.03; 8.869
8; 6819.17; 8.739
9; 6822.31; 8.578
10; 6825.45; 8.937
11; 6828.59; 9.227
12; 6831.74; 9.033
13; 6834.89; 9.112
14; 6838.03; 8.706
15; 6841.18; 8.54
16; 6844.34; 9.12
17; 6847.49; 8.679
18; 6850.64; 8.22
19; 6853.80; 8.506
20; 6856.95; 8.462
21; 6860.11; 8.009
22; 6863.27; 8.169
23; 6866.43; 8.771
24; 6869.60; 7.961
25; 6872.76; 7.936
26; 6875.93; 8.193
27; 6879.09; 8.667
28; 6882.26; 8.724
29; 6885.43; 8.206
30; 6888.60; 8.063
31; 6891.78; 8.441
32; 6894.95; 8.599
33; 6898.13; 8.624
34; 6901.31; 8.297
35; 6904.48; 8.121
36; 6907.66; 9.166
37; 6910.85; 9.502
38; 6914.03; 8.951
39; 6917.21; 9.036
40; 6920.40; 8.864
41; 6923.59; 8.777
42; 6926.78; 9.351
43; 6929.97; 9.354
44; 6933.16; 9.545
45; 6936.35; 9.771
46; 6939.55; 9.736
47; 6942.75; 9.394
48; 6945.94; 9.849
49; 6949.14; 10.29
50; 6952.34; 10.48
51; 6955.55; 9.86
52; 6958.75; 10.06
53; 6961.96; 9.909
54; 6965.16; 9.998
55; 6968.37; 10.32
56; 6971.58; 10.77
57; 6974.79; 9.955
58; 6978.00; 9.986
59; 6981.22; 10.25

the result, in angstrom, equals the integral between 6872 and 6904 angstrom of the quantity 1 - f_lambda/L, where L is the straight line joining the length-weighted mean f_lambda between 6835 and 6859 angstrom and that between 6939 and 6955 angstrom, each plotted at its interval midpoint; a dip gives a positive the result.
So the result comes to 2.8 angstrom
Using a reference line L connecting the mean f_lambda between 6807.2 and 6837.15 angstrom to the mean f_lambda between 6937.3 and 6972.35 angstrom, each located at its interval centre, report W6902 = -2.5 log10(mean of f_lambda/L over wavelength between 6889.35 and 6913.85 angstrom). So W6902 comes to 0.107 mag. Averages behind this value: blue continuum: 8.86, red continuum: 10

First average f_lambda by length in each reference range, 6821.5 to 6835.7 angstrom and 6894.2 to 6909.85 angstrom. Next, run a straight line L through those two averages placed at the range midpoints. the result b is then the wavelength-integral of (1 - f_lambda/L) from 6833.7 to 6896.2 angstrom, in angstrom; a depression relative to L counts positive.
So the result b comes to 2.5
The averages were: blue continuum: 8.99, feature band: 8.45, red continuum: 8.59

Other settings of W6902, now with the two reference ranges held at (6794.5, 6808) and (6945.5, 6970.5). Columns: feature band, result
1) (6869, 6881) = 0.14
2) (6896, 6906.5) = 0.14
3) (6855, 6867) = 0.11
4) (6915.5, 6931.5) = 0.08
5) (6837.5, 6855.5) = 0.05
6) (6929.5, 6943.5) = 0.04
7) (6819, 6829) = 0.00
